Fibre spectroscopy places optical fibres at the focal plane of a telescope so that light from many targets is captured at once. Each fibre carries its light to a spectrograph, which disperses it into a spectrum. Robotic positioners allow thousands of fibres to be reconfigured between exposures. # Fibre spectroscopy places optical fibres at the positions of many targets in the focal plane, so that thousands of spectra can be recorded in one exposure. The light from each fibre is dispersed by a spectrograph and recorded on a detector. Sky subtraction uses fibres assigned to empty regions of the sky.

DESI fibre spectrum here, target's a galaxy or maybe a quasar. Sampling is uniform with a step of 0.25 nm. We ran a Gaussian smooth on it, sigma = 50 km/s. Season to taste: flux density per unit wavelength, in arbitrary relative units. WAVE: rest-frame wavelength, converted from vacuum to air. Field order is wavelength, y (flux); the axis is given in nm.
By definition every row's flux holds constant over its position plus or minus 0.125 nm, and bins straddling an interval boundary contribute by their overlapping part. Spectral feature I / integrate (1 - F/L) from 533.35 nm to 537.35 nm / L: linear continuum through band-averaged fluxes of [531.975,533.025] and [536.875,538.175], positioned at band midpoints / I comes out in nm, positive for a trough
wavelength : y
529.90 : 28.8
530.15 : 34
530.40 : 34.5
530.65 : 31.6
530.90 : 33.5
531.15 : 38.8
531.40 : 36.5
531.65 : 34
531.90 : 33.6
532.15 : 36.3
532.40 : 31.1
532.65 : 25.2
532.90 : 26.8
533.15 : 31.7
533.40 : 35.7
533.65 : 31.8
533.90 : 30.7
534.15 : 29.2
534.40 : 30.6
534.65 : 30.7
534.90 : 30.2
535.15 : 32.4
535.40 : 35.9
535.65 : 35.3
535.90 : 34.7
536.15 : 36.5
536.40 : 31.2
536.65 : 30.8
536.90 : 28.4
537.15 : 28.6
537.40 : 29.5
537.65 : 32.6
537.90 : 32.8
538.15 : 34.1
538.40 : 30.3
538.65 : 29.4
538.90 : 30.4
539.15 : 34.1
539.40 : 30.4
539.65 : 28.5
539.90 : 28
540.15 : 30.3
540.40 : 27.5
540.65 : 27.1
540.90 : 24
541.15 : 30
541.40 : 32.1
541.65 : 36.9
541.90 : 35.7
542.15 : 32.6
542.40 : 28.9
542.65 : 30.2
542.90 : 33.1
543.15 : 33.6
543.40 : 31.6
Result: -0.180 nm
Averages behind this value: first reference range 30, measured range 31.9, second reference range 31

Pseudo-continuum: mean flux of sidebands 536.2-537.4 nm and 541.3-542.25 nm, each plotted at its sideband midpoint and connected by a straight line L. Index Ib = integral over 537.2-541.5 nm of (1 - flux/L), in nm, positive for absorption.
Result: 0.298 nm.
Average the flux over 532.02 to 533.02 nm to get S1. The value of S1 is 29.9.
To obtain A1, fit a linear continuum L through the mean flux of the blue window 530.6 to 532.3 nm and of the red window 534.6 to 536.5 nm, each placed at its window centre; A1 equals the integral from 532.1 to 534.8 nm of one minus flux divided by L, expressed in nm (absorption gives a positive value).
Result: 0.28 nm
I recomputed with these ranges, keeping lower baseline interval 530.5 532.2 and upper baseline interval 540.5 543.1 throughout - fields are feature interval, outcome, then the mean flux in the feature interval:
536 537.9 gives 0.09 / 31.2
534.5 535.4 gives 0.05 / 31.8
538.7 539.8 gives 0.05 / 30.7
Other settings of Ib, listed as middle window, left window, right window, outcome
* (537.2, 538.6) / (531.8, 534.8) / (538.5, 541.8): -0.057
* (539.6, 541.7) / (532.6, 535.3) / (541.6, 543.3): 0.209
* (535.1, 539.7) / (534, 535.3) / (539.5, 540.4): -0.343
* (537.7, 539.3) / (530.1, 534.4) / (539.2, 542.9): -0.045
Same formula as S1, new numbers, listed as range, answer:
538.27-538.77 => 29.9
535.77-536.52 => 34.2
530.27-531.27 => 34.6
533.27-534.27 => 31.9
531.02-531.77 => 36.4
